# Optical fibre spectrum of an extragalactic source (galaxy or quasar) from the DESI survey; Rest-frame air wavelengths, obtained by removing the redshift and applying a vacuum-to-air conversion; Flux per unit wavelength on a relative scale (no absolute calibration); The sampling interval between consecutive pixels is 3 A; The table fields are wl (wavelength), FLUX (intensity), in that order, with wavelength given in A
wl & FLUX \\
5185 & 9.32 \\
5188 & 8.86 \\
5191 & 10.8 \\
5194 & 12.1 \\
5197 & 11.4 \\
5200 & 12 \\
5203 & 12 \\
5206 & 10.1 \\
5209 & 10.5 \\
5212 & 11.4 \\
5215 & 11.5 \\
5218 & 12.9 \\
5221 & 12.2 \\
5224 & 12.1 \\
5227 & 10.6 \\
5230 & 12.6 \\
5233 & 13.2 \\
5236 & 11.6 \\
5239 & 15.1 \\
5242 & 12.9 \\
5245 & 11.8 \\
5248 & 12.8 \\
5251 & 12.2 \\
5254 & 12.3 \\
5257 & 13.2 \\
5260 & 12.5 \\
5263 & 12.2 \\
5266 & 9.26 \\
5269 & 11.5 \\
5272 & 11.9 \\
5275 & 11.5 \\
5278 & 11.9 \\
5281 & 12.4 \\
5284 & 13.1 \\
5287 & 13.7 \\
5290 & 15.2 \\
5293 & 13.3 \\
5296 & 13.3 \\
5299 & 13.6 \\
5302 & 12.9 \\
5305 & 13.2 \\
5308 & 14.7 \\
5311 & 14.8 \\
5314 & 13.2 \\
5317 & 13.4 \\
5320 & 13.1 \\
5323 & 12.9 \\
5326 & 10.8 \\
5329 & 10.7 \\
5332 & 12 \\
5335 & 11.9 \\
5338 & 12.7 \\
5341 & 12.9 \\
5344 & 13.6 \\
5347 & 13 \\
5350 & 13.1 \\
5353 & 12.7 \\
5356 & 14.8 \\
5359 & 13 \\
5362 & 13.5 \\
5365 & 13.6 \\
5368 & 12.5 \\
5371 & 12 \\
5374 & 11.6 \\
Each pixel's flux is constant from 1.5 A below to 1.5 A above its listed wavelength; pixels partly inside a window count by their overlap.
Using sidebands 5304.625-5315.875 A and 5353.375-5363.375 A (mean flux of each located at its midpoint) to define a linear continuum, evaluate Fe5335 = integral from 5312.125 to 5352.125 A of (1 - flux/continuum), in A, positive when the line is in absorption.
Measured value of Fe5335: 3.7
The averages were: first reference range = 14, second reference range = 13.7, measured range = 12.6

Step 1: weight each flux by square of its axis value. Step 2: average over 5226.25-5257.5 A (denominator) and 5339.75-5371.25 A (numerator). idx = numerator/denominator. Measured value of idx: 1.09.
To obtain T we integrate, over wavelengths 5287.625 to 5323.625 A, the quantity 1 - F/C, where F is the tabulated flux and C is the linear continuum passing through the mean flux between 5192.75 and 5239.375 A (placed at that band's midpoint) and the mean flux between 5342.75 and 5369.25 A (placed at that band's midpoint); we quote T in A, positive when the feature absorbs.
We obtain -2.4 A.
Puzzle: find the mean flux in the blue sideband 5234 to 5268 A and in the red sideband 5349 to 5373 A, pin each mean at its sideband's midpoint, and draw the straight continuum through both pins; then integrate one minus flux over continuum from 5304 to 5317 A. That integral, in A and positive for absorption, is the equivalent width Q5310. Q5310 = -1.2 A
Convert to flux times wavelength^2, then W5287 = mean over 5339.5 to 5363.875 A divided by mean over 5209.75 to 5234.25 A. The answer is 1.2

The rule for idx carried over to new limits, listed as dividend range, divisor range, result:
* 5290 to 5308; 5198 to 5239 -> 1.18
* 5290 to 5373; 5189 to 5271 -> 1.13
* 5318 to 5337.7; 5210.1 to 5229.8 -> 1.06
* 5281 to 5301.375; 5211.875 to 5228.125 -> 1.18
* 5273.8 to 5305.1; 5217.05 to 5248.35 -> 1.07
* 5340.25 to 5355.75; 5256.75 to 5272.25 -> 1.17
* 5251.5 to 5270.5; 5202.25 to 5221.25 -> 1.05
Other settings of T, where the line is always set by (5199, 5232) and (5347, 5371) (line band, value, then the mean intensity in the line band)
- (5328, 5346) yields 0.8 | 12.4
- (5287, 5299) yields -1.3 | 13.9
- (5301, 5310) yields -0.8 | 13.7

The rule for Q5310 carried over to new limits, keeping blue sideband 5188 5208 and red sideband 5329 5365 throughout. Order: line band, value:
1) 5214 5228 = -0.6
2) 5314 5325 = -0.4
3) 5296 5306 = -0.7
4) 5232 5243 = -1.5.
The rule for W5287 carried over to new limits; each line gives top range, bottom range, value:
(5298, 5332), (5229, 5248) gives 1.04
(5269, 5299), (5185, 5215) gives 1.21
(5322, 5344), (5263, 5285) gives 1.06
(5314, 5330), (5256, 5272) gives 1.08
